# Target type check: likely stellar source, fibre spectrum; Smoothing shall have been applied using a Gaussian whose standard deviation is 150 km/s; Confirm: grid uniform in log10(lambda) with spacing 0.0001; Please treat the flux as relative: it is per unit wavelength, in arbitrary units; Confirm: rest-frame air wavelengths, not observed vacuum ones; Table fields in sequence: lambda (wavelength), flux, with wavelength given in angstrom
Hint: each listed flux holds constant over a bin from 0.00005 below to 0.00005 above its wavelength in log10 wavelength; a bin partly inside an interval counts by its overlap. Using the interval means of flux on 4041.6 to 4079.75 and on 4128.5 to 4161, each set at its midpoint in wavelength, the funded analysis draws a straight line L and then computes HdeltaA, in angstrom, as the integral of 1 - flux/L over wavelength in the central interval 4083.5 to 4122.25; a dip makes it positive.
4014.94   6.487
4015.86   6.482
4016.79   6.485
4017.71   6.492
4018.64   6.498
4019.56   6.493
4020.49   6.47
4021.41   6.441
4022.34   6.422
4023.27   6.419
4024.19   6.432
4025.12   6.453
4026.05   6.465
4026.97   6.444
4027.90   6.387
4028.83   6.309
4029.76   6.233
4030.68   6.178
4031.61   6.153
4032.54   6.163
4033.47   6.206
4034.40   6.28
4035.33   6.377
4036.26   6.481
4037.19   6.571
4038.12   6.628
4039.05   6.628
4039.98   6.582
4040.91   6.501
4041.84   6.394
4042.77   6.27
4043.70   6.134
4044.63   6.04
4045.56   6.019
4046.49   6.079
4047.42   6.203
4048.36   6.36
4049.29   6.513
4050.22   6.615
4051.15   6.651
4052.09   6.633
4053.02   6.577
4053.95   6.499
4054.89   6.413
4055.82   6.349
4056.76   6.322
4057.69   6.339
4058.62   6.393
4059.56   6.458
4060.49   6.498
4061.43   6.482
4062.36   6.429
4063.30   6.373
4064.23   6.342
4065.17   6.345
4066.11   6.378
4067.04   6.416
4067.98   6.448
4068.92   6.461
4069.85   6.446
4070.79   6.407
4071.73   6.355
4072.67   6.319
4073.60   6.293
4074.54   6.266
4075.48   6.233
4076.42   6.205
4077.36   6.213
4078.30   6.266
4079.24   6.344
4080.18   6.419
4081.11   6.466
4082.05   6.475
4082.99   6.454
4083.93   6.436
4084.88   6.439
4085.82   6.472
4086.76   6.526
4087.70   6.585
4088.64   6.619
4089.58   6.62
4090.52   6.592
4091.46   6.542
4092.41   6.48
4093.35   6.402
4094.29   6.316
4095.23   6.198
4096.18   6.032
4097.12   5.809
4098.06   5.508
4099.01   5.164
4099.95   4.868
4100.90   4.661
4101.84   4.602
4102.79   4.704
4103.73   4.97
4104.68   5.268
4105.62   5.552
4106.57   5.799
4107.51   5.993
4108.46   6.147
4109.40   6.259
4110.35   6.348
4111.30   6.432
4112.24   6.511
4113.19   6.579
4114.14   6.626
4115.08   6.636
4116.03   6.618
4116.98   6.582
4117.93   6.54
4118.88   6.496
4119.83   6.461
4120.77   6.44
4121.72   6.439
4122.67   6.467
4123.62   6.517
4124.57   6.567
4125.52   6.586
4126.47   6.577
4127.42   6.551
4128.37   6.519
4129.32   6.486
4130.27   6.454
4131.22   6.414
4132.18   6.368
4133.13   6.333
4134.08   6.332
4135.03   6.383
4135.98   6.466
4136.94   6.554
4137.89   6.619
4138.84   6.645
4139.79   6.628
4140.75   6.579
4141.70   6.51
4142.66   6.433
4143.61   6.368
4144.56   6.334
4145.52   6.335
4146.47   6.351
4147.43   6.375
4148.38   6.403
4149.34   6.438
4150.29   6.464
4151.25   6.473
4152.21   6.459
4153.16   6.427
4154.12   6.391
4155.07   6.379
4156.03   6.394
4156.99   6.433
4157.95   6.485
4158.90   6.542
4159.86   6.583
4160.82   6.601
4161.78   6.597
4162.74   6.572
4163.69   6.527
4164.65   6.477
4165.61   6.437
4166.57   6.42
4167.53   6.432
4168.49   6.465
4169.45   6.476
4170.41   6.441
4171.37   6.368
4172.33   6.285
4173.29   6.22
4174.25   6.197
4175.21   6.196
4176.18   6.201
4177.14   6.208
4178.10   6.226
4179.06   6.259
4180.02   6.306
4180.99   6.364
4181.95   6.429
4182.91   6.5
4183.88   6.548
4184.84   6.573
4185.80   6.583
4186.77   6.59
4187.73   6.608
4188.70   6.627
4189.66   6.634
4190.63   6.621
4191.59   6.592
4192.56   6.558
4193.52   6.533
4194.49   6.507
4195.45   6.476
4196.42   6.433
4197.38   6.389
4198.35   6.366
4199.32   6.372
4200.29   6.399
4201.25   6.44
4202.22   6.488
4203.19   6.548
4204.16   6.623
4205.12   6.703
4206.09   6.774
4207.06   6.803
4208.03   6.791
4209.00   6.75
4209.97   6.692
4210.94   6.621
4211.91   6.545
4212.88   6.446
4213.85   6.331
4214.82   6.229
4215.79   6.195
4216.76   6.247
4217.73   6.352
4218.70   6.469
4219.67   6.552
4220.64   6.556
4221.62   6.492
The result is 1.8 angstrom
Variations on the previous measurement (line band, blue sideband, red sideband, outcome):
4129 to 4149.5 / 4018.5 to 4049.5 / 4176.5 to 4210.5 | 0.07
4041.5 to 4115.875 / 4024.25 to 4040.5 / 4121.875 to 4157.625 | 2.27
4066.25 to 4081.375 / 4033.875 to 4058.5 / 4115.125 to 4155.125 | 0.18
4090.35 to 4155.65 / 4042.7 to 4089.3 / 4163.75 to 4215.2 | 1.89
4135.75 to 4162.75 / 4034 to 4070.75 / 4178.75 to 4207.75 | 0.05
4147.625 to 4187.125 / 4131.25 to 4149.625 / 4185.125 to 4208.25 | 0.45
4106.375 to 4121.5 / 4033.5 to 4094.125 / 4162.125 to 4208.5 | 0.05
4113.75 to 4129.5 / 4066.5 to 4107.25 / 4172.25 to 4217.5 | -0.83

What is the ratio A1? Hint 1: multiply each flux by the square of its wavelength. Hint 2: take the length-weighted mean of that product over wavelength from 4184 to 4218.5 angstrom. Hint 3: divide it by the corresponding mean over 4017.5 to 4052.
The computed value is 1.11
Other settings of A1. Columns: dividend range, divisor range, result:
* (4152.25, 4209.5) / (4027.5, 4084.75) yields 1.08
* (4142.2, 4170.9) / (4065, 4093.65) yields 1.04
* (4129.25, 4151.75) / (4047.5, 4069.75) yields 1.04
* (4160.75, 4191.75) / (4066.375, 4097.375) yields 1.06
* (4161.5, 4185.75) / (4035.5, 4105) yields 1.08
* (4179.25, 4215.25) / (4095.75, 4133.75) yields 1.11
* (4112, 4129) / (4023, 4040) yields 1.07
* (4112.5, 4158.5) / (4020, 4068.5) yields 1.06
